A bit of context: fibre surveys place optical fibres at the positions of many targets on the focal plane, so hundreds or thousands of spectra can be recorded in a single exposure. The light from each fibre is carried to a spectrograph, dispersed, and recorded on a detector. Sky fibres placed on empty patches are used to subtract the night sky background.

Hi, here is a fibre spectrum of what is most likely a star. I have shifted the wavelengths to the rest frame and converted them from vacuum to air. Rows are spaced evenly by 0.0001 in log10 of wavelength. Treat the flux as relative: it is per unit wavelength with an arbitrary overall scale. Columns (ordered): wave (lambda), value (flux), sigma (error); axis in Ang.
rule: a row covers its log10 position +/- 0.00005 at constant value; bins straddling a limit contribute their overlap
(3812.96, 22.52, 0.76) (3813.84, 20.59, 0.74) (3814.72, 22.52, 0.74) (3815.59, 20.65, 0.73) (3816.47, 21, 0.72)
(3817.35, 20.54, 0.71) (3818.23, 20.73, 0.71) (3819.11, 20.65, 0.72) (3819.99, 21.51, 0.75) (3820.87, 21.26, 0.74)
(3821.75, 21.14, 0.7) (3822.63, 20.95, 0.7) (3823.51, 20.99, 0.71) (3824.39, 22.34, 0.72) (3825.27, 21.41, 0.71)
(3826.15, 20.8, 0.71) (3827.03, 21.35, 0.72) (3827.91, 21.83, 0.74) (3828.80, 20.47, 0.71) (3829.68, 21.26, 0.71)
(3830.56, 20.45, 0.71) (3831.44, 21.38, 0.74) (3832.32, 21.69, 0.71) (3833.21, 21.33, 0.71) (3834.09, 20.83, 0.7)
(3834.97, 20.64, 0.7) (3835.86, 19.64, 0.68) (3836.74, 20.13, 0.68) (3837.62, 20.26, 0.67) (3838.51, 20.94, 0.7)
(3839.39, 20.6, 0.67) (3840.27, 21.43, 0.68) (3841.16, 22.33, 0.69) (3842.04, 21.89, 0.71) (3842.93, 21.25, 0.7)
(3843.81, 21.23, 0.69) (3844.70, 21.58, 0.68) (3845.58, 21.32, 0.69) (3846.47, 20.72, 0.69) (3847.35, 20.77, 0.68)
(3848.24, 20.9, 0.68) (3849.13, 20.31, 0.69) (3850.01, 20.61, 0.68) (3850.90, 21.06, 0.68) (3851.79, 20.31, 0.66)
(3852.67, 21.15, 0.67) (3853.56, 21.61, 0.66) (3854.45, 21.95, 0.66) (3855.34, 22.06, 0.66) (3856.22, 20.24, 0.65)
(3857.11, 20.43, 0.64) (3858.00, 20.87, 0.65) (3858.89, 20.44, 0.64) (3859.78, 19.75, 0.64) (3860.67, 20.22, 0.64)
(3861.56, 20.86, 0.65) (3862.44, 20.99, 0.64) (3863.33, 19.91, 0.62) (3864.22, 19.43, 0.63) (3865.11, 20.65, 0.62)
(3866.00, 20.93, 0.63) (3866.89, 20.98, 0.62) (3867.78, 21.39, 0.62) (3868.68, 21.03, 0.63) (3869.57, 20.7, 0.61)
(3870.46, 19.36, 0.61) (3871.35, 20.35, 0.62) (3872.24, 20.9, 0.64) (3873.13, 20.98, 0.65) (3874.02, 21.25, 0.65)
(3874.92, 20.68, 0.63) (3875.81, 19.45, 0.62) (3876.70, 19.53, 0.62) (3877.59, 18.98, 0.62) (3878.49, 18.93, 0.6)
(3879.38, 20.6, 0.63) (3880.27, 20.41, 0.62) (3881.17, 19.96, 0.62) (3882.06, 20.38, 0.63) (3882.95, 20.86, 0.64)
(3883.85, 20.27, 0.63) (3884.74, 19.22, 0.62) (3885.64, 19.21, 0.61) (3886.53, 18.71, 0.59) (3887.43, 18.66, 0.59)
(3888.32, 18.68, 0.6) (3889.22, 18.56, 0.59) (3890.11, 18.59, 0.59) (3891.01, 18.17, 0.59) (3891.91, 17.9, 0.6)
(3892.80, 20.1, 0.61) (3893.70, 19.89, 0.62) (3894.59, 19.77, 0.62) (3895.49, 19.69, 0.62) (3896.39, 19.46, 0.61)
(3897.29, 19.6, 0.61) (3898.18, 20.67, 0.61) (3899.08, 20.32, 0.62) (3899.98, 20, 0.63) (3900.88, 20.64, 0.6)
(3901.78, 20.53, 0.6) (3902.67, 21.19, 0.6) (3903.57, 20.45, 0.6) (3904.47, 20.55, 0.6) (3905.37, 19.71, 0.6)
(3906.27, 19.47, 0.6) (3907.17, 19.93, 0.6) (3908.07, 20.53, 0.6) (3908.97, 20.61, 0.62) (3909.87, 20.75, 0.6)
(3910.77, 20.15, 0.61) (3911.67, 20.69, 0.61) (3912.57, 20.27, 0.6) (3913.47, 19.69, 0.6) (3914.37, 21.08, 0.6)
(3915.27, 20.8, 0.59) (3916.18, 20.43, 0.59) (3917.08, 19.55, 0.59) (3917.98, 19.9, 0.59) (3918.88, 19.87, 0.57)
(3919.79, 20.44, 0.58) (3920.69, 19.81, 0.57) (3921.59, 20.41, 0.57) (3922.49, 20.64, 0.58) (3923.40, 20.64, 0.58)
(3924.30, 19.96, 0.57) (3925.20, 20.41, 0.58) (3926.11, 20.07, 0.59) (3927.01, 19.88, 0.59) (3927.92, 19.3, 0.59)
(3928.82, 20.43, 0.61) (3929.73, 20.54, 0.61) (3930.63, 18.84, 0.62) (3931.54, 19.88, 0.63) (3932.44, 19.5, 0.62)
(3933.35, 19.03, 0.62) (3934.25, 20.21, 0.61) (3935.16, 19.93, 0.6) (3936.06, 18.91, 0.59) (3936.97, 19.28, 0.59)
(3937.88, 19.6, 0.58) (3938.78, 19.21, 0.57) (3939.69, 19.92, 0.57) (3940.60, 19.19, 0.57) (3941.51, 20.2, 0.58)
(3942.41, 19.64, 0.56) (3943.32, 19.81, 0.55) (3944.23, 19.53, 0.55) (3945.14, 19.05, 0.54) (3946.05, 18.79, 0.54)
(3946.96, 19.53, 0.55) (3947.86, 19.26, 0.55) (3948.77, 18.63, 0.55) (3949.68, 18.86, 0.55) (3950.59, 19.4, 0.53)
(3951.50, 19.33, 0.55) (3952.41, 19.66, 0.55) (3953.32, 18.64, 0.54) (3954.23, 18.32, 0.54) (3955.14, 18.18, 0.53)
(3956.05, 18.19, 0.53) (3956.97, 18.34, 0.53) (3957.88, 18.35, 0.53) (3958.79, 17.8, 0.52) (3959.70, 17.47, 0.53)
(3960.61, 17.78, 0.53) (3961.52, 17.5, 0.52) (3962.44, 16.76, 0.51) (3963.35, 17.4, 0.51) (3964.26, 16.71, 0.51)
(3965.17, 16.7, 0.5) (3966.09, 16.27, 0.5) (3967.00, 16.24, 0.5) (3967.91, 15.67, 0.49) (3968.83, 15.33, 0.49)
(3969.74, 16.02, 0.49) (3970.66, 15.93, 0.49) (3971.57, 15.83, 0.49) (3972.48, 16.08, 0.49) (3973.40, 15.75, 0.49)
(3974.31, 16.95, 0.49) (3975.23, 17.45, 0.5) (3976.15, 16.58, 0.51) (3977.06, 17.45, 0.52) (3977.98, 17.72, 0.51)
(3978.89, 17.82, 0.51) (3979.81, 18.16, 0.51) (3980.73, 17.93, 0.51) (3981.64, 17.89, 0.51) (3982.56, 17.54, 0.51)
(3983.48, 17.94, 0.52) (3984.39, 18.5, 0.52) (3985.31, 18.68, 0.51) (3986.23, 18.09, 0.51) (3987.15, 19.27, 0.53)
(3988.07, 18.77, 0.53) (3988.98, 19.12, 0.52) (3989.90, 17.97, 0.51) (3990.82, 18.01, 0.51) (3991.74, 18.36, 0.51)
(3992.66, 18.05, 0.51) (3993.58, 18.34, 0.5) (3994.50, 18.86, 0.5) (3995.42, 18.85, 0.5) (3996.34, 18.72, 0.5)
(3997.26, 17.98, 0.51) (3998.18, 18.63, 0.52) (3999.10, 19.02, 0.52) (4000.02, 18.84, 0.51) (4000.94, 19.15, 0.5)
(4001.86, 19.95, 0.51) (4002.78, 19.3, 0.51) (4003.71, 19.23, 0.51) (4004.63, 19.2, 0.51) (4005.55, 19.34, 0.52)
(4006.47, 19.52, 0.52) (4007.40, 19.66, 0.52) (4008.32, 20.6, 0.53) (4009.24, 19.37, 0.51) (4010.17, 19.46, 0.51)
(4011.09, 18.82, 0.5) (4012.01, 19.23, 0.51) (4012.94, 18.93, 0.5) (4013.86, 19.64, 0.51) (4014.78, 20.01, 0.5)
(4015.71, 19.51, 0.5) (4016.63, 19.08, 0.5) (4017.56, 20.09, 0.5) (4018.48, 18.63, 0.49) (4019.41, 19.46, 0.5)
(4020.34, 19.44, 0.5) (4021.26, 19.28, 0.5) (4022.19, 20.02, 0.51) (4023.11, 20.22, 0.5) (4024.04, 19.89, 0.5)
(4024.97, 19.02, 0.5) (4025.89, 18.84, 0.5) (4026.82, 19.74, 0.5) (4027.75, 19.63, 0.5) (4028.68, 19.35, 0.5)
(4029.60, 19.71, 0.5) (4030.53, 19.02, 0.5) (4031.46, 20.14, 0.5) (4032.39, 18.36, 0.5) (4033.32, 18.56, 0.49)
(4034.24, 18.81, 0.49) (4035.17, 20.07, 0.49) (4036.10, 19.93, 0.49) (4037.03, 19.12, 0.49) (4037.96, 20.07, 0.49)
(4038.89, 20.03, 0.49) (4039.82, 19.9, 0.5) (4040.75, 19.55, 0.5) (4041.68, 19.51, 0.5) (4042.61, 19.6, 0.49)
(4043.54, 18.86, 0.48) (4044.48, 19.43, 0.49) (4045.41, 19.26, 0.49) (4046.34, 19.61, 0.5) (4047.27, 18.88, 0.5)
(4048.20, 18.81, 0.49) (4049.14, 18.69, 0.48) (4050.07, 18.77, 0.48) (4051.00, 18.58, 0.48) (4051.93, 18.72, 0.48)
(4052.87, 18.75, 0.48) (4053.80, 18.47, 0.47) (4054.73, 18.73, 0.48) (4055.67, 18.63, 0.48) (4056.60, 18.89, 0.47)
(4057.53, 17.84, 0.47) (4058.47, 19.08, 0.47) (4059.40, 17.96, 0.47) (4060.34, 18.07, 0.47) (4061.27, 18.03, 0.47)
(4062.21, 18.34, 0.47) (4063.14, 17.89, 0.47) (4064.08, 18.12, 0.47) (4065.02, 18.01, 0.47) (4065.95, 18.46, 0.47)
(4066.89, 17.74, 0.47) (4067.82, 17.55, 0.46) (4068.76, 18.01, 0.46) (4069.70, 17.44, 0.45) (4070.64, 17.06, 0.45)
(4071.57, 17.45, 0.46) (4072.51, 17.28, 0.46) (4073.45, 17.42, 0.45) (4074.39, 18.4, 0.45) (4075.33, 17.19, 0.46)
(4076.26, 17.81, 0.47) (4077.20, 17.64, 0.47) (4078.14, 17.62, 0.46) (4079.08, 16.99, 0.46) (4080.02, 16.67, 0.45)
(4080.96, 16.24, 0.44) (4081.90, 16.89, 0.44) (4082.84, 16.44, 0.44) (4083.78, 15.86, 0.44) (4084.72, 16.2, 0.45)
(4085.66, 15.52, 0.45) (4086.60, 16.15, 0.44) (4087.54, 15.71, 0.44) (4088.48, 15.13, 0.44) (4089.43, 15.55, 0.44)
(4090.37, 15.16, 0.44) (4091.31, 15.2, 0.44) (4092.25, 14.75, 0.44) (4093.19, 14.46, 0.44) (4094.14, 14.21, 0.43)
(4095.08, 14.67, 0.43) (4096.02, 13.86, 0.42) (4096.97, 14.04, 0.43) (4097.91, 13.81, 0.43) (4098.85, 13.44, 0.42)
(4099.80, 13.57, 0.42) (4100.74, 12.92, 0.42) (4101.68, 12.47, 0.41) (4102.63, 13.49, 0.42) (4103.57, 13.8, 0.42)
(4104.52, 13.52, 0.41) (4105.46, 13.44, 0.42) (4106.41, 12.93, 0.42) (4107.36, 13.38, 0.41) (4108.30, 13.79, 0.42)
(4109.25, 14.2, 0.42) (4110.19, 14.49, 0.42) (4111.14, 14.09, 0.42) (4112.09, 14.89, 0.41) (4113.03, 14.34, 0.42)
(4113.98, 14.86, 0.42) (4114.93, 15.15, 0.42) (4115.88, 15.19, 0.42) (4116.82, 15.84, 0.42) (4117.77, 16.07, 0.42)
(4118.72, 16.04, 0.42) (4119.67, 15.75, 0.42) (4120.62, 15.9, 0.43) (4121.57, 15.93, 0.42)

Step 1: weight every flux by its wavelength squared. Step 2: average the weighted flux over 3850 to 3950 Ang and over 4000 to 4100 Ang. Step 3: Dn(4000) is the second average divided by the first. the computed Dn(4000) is 0.98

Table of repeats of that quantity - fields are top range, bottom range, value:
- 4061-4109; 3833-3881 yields 0.86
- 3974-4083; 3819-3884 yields 0.98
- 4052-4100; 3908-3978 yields 0.95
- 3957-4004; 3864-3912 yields 0.93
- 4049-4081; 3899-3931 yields 0.96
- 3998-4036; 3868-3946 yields 1.03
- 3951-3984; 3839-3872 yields 0.88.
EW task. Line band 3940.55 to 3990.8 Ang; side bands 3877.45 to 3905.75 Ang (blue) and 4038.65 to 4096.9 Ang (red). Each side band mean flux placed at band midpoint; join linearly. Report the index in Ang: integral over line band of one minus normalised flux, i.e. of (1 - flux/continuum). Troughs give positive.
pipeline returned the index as 2.3 Ang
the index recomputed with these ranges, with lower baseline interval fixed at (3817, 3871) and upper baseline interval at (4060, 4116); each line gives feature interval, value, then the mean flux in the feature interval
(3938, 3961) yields -0.3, 18.9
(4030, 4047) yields -2.7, 19.4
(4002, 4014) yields -1.4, 19.4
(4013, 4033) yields -2.8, 19.5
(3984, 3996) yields -0.5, 18.5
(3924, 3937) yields -0.5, 19.8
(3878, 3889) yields 0.2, 19.6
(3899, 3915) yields -0.7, 20.4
